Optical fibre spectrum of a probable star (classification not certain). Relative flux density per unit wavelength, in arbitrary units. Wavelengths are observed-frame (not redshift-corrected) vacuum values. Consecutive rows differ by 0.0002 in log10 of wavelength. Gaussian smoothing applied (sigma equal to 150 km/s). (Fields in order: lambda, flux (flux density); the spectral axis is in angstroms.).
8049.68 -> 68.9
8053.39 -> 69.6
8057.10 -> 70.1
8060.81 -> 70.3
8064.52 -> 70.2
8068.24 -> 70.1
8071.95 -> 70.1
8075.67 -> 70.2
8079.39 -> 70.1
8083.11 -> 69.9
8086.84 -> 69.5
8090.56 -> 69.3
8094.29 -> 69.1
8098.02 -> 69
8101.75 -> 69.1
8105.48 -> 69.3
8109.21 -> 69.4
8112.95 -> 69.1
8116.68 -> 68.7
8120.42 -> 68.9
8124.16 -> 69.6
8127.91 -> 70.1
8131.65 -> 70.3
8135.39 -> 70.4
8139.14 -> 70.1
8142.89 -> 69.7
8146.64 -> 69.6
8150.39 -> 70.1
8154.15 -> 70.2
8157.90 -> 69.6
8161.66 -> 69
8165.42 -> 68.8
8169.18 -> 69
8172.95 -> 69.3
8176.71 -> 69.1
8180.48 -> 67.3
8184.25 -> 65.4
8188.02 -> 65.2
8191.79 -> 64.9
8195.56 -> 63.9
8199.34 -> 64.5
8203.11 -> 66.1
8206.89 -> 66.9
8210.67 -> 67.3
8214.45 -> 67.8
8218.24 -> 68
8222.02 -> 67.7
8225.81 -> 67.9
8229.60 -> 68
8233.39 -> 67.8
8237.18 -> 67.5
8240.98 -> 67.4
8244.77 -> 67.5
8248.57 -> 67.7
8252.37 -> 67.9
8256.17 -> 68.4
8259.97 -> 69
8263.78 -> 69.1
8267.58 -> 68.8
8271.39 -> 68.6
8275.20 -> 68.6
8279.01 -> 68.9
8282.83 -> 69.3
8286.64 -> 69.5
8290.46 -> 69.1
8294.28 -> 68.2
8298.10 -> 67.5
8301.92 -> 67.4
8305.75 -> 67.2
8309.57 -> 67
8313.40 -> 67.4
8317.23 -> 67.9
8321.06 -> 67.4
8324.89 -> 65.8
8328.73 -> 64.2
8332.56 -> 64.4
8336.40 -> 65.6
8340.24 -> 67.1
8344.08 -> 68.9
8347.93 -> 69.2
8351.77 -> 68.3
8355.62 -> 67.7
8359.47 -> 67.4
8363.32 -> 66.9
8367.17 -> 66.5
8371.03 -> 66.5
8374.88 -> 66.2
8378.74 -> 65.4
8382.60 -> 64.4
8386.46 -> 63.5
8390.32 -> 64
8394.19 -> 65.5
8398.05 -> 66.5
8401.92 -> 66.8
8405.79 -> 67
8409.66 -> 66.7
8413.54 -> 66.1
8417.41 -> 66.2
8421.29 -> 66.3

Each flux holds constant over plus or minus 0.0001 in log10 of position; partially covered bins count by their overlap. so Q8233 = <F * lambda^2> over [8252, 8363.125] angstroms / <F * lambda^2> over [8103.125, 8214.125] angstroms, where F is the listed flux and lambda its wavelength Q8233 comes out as 1.0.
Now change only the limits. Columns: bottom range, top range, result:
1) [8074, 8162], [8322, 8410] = 1.01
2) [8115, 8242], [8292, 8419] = 1.02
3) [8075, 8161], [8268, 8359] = 1.02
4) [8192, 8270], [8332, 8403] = 1.02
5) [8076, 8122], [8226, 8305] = 1.03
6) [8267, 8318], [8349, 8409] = 0.99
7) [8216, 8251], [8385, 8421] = 1.01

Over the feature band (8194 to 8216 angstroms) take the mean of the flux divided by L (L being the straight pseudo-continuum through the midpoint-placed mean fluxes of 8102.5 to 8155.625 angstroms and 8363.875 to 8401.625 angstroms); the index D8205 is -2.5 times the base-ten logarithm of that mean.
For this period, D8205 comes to 0.04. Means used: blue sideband 69.7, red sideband 65.5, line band 66.1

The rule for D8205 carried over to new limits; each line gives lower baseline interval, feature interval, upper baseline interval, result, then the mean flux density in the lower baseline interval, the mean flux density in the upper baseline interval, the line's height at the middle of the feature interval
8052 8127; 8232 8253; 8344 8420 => 0.01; 69.6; 66.4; 67.9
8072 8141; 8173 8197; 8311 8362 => 0.04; 69.6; 67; 68.7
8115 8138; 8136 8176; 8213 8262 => -0.01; 69.7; 67.9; 69.2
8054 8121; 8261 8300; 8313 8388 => -0.02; 69.6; 66.5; 67.3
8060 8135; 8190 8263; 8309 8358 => 0.02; 69.6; 67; 68.2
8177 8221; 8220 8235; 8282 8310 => -0.02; 66.3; 68.2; 66.8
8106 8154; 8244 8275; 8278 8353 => 0.00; 69.7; 67.5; 68.1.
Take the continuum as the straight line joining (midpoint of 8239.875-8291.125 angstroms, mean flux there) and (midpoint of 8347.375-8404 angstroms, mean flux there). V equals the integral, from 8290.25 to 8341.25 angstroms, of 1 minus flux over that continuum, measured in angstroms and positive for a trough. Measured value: 0.5 angstroms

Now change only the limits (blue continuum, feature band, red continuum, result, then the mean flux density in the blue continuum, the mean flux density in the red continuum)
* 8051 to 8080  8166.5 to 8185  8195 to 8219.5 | -0.3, 70.1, 66.4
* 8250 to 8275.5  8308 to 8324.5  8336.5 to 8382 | 0.1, 68.6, 67.1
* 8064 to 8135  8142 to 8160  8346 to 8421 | -0.2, 69.6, 66.4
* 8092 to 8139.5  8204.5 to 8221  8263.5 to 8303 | 0.4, 69.5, 68.6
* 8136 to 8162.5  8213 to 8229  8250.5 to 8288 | 0.3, 69.8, 68.8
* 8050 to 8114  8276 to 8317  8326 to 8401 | -0.7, 69.7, 66.2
